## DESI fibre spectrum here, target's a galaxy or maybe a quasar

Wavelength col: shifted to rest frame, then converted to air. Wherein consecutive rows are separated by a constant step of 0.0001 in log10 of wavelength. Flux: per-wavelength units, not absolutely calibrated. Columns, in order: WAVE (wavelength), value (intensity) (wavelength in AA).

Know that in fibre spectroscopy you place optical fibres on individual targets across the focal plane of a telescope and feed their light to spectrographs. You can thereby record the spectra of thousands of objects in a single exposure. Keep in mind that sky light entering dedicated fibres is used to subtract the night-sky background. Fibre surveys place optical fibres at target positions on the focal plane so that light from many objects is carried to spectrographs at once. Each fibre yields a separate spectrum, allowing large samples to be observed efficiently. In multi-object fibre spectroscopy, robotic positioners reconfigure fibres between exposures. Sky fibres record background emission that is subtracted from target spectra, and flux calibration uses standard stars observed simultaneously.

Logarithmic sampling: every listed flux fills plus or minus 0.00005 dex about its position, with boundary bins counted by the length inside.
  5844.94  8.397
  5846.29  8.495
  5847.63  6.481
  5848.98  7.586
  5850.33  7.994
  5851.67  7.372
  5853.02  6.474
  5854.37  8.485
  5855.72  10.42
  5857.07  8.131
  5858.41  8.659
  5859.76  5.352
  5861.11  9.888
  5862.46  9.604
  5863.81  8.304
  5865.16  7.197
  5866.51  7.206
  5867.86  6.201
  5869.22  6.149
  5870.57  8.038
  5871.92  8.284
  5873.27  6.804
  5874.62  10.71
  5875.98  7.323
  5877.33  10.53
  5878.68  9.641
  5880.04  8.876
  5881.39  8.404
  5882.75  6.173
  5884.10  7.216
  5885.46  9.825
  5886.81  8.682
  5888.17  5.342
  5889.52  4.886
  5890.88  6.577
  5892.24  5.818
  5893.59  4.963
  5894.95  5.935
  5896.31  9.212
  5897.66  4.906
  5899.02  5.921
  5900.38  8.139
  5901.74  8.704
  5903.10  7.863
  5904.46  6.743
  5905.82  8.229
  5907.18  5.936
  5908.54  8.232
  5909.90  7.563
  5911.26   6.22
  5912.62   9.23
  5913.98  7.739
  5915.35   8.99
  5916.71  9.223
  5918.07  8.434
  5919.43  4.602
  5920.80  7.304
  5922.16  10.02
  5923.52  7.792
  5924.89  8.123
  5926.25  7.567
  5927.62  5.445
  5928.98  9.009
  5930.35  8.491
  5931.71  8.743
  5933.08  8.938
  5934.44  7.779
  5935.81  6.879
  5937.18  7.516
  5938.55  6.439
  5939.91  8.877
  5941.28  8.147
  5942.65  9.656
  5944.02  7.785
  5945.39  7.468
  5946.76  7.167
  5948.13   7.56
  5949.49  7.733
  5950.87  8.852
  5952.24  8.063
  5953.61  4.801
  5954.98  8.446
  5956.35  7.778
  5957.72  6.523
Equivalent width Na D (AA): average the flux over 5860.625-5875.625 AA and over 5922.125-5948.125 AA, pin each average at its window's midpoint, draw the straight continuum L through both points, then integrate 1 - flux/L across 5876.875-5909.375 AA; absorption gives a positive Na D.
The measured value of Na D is 2.55 AA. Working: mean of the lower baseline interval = 7.99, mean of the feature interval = 7.34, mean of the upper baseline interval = 7.93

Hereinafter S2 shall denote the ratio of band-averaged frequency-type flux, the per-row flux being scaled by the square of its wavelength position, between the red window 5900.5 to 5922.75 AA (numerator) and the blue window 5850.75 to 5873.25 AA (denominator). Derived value 1.0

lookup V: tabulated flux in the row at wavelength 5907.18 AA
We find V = 5.936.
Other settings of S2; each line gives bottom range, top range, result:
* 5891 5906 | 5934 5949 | 1.14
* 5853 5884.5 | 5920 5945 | 1.01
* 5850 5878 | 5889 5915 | 0.88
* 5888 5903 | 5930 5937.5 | 1.26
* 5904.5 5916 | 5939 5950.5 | 1.06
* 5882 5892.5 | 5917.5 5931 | 1.13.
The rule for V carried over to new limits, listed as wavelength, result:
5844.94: 8.397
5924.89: 8.123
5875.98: 7.323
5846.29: 8.495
